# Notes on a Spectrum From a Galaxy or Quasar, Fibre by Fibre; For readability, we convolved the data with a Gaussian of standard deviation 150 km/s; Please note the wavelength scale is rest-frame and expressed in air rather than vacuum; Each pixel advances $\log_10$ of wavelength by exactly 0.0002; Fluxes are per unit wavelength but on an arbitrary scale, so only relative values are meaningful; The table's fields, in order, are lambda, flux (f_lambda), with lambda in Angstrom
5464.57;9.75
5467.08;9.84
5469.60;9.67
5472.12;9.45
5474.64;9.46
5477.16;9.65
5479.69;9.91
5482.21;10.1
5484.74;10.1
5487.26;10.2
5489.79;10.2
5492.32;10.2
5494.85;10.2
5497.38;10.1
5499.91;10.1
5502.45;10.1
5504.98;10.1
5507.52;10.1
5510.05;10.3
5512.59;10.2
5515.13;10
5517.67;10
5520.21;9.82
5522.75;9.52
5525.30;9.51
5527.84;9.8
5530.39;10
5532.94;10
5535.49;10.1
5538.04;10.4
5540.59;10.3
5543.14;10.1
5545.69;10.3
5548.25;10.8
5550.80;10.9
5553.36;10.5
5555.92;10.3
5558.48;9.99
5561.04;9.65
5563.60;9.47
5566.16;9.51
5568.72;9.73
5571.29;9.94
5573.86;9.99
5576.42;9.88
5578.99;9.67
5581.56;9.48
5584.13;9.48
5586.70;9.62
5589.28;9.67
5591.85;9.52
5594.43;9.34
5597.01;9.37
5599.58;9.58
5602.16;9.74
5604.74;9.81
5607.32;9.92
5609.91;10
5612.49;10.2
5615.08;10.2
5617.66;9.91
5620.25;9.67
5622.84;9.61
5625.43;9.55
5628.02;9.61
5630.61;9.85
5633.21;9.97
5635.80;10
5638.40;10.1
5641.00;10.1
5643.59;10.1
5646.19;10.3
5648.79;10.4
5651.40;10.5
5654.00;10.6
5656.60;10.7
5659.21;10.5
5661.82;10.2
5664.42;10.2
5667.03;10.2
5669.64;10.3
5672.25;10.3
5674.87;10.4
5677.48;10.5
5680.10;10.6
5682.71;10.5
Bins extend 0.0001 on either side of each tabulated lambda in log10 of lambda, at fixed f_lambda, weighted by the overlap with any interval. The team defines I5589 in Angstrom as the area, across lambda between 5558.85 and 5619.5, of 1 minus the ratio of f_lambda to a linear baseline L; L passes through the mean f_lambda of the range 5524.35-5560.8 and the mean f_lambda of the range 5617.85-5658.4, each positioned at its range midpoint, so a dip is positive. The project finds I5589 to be 2.45 Angstrom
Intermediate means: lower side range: 10.2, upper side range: 10.1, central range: 9.73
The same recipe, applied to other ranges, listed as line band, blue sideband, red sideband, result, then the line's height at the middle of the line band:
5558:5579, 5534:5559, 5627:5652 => 1.1 Angstrom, 10.3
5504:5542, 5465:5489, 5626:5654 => -0.4 Angstrom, 9.9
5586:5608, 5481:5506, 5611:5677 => 1.2 Angstrom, 10.1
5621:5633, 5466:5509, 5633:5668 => 0.7 Angstrom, 10.2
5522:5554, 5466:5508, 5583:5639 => -1.0 Angstrom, 9.88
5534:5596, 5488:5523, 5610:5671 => 1.0 Angstrom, 10.1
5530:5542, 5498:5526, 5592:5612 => -0.3 Angstrom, 9.91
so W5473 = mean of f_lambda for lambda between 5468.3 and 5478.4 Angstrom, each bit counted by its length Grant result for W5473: 9.56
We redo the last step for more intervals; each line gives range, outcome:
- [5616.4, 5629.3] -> 9.67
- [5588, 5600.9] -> 9.5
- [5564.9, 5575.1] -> 9.79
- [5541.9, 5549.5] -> 10.4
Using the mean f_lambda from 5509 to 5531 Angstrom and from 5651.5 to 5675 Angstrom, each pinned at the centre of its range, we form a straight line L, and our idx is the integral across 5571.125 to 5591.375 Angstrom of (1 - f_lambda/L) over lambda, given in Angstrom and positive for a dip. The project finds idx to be 0.8 Angstrom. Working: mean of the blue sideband 9.9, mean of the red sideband 10.4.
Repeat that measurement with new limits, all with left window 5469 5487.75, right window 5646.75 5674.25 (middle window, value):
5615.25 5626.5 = 0.6 Angstrom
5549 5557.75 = -0.4 Angstrom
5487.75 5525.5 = -0.6 Angstrom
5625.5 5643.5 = 0.7 Angstrom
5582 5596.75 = 0.9 Angstrom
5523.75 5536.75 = 0.1 Angstrom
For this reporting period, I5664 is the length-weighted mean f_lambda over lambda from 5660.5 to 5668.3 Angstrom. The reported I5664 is 10.2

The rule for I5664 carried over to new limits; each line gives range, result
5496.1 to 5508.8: 10.1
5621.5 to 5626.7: 9.58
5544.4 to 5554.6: 10.6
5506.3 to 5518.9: 10.1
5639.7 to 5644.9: 10.1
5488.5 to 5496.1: 10.2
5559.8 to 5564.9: 9.57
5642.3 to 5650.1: 10.3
